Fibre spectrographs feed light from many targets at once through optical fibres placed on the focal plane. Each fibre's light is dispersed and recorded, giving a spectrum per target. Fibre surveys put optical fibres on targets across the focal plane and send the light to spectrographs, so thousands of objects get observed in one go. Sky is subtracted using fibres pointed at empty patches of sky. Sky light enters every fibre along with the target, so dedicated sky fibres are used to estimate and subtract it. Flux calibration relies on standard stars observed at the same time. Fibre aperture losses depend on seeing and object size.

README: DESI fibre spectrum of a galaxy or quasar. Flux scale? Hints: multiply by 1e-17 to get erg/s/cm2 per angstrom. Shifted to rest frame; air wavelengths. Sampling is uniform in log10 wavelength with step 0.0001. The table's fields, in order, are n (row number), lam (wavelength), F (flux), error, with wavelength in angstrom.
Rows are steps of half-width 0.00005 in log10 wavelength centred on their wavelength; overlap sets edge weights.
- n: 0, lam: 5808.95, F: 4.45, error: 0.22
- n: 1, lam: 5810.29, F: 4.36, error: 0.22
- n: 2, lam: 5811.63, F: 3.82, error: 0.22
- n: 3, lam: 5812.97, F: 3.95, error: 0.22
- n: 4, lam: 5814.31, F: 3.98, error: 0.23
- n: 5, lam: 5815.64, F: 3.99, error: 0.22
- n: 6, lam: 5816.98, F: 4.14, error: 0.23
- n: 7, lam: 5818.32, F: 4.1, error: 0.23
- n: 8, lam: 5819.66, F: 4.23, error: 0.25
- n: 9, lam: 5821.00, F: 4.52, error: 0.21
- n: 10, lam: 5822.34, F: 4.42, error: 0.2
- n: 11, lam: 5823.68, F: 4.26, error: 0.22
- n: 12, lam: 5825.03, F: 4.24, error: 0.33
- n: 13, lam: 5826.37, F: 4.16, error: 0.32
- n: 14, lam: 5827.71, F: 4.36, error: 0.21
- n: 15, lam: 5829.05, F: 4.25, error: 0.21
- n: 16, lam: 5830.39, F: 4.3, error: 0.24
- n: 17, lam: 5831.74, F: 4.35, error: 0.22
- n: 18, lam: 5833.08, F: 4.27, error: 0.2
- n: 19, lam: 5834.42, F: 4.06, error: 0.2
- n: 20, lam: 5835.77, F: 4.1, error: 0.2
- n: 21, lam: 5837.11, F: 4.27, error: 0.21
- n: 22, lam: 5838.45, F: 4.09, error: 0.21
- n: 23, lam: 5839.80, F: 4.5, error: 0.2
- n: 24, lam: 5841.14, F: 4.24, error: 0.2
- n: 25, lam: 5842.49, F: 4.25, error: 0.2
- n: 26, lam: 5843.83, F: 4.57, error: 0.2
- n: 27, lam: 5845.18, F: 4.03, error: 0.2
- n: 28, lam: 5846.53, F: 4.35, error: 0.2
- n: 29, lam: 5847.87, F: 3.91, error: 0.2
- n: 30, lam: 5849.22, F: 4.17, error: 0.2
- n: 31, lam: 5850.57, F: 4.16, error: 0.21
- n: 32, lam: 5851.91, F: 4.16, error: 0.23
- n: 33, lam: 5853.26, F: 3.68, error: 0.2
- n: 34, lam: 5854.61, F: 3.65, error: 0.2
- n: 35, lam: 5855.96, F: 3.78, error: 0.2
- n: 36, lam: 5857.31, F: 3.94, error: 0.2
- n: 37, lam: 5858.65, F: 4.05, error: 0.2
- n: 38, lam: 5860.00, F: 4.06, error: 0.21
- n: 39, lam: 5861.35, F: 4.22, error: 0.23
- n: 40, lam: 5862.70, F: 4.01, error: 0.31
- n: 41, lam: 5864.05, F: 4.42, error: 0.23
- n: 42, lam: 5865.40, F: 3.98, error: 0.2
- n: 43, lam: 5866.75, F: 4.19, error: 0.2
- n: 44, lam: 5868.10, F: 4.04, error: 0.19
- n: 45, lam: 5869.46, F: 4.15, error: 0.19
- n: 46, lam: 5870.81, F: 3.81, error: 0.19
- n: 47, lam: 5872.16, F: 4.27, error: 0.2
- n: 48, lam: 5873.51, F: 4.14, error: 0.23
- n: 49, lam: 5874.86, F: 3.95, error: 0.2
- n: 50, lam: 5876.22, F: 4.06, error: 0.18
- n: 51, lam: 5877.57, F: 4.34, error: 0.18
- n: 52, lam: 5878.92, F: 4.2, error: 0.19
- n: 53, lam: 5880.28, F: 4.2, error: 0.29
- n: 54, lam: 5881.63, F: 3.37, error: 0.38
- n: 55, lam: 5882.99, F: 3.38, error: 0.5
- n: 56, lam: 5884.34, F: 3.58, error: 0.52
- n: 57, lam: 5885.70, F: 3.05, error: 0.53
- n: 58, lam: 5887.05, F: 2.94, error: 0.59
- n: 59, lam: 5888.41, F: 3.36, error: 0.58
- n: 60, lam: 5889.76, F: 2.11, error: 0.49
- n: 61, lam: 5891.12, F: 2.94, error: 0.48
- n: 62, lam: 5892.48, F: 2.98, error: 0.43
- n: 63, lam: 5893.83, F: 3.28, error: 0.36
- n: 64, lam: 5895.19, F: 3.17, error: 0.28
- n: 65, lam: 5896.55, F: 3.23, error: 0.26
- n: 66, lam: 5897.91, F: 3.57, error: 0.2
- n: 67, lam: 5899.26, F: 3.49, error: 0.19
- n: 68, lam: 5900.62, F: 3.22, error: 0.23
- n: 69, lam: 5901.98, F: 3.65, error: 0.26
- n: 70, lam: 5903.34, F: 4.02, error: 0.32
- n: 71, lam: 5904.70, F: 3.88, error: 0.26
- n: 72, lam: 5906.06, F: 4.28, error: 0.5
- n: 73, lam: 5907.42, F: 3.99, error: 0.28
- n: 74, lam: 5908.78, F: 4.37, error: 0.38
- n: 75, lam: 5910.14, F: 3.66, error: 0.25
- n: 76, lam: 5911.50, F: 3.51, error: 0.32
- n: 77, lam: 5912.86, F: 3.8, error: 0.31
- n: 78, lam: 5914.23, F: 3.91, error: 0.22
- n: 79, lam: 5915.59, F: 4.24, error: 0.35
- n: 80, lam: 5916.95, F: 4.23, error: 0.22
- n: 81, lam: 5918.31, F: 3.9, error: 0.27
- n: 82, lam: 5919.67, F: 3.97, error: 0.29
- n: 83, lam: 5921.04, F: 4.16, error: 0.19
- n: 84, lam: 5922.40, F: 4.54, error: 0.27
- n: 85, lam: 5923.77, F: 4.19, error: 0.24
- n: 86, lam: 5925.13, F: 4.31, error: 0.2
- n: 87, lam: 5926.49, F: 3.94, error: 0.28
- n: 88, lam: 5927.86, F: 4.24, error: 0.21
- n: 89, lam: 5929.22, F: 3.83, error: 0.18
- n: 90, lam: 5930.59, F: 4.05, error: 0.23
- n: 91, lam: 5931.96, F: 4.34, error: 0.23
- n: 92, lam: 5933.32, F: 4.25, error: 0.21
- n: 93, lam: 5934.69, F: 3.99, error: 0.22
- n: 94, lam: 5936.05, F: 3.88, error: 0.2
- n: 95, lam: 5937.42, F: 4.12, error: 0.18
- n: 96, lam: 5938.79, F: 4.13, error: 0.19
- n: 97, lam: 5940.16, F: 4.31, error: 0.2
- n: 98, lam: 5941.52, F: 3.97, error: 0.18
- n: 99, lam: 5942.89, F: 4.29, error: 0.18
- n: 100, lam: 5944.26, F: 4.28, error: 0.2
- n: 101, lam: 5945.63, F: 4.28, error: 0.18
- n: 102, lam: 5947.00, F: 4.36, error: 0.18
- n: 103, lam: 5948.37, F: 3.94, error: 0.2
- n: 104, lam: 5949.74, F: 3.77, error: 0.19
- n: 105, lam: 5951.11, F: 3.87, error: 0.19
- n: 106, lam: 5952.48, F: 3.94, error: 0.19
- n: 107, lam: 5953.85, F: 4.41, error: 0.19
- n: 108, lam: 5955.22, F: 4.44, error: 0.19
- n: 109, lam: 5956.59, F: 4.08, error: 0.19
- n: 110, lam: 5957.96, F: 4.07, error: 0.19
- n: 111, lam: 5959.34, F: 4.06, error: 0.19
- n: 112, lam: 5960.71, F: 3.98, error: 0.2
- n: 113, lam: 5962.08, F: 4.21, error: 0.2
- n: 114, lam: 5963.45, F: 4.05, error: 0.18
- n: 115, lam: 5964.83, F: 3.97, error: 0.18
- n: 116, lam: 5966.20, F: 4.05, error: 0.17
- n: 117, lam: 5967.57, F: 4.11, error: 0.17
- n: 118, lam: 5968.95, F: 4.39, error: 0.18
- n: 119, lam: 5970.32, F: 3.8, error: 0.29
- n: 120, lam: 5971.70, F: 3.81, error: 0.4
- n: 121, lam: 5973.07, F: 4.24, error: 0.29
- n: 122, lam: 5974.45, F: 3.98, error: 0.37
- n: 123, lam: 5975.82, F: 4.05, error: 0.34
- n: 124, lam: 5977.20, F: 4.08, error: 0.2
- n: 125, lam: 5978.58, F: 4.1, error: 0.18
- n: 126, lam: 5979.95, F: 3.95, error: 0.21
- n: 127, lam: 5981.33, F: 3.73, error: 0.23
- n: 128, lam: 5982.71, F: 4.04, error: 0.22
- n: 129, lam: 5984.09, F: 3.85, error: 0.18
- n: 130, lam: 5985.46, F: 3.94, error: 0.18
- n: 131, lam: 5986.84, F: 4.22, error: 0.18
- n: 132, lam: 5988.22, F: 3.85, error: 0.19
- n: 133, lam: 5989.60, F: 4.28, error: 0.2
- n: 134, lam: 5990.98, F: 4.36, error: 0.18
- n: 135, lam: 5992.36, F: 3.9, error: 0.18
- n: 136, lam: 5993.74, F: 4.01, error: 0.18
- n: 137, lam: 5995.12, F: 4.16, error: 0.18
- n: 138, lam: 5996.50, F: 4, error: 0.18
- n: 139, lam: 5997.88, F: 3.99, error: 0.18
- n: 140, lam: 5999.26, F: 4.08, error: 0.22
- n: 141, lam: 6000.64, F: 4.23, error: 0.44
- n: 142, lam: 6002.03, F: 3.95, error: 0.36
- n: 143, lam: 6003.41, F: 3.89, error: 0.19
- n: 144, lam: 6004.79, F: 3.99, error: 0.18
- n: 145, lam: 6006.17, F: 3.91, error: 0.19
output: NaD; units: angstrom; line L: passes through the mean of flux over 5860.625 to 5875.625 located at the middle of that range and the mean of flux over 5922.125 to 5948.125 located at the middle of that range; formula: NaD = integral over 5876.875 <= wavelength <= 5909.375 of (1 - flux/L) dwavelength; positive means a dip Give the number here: 4.8 angstrom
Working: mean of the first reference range 4.11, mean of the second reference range 4.16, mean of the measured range 3.52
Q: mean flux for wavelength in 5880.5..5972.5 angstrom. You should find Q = 3.88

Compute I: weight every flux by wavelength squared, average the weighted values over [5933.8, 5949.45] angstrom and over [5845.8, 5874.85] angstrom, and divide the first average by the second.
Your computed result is 1.05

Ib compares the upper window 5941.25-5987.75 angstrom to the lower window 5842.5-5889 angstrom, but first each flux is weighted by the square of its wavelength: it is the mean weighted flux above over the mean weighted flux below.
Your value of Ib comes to 1.1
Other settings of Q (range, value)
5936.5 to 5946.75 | 4.19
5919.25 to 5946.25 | 4.15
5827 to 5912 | 3.88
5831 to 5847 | 4.25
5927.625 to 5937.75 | 4.08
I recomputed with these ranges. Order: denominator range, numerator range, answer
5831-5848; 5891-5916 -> 0.88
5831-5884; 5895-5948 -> 1.00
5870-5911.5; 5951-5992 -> 1.16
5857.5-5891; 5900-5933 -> 1.07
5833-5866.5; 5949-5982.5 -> 1.02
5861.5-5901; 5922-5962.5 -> 1.16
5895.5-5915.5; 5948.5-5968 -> 1.10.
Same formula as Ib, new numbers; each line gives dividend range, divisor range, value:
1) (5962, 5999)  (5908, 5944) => 1.01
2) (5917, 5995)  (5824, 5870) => 1.02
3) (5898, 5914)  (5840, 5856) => 0.94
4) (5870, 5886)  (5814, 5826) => 0.94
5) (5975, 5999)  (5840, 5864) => 1.03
